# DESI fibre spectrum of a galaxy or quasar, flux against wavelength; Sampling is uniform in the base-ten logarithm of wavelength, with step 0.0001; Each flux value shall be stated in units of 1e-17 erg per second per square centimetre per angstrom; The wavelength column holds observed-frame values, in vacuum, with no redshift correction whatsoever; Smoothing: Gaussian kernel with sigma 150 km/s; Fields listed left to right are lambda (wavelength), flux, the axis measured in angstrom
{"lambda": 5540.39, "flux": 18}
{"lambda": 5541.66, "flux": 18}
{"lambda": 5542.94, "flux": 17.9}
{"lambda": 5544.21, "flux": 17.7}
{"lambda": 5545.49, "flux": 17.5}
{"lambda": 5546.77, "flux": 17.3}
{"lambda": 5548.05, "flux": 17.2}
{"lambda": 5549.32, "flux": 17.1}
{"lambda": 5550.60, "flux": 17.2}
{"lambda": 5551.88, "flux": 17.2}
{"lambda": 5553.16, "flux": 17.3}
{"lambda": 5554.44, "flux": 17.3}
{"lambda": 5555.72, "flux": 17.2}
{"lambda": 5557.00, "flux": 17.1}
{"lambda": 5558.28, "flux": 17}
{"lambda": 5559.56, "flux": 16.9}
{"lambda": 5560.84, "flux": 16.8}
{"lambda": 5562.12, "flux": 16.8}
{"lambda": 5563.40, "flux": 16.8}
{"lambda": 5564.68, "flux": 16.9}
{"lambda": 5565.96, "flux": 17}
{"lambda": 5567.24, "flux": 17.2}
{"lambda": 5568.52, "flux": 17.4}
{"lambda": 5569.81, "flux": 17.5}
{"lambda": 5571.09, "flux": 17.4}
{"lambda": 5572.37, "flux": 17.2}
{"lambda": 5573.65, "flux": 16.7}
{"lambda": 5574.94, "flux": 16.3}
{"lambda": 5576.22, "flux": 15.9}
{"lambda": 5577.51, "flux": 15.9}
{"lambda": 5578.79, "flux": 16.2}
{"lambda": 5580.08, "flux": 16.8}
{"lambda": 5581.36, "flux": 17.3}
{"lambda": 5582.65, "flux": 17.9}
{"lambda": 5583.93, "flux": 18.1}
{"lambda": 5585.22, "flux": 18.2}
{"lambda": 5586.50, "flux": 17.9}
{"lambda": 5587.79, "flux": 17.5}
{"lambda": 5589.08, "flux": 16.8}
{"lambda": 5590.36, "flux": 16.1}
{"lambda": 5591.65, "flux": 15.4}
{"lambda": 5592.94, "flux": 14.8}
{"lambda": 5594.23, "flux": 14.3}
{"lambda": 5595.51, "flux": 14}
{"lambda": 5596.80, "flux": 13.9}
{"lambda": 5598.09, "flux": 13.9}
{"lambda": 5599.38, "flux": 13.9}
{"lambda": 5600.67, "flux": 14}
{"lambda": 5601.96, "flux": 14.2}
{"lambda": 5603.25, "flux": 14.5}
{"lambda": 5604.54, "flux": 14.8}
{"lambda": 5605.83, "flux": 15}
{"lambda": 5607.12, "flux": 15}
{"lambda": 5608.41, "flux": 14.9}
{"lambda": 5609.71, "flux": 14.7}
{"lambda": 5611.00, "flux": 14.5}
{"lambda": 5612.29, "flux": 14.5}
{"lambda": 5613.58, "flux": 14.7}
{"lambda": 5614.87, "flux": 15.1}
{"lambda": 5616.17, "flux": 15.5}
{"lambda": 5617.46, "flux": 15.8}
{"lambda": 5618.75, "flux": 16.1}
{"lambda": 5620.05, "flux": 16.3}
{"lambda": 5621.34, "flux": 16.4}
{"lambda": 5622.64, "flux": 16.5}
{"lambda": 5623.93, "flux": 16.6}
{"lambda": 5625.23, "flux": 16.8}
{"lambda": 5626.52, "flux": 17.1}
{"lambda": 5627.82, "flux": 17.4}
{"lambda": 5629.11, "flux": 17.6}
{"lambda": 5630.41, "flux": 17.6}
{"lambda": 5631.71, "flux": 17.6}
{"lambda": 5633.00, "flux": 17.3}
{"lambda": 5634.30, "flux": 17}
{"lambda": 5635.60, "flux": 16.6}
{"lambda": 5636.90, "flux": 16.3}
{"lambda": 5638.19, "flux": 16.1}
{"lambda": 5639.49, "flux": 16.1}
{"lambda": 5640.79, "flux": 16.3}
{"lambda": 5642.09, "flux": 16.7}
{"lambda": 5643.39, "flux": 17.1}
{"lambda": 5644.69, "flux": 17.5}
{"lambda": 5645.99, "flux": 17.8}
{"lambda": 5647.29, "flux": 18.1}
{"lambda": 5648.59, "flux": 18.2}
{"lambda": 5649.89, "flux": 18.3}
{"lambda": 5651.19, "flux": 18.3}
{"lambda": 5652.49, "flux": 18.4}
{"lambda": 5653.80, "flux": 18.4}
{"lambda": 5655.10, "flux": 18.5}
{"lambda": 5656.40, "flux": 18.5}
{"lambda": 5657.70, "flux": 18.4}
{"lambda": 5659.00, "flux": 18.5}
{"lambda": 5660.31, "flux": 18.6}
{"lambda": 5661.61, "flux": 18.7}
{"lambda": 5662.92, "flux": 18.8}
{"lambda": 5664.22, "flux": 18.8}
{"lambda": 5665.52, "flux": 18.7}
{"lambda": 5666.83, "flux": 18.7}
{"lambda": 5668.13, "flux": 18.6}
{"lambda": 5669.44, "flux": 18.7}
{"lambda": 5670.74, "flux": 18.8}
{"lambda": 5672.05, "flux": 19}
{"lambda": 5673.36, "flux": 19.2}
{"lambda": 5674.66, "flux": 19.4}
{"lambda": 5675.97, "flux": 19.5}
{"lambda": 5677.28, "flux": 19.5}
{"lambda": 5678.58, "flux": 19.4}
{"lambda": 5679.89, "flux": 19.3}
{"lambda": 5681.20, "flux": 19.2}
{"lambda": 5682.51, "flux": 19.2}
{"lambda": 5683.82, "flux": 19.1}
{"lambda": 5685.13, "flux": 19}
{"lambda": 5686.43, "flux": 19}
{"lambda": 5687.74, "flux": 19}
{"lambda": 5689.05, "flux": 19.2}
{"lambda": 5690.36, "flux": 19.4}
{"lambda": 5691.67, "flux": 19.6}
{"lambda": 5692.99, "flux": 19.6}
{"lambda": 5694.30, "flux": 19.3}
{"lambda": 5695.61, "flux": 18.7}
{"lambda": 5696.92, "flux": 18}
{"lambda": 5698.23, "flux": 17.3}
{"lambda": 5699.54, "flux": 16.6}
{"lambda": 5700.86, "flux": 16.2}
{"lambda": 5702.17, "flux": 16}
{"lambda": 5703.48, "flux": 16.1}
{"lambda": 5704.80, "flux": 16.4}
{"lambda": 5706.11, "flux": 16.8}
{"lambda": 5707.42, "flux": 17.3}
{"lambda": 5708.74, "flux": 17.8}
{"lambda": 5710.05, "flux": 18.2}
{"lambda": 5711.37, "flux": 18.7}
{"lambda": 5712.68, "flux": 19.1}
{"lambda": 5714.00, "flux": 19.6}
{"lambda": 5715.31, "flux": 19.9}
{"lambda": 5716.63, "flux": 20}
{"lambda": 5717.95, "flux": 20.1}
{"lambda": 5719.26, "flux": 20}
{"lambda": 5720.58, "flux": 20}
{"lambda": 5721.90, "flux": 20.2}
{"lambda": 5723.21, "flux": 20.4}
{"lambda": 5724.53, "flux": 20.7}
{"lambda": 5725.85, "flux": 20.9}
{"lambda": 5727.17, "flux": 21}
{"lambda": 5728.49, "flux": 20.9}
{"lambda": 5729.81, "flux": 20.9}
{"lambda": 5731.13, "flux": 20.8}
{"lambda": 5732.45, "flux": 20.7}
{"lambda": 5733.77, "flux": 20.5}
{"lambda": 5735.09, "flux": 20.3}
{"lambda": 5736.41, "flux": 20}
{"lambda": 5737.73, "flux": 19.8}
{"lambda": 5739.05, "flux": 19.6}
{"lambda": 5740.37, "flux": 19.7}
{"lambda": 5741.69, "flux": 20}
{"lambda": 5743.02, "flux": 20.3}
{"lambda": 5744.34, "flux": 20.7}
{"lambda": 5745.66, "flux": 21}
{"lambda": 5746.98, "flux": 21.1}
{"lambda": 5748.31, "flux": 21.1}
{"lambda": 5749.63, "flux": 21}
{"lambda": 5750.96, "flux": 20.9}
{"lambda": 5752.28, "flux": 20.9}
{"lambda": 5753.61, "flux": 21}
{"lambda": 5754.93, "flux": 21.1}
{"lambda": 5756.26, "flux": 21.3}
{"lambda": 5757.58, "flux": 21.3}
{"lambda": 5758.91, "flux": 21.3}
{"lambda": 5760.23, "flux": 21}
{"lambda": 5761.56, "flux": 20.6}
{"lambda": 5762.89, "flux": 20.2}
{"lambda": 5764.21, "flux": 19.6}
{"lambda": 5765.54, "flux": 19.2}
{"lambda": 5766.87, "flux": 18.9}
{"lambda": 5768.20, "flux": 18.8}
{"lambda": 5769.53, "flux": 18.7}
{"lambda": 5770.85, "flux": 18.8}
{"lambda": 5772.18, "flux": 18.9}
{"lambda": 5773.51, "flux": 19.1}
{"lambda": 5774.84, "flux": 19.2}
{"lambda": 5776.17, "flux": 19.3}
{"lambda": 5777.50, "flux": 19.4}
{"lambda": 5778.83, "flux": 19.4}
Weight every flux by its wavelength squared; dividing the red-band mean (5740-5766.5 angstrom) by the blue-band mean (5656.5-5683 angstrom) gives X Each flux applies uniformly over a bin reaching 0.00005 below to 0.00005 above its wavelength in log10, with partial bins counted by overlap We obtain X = 1.12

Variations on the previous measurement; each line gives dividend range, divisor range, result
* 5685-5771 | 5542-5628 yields 1.27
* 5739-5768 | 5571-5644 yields 1.35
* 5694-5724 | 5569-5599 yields 1.18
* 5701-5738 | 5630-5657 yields 1.14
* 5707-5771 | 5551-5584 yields 1.26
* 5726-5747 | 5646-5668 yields 1.14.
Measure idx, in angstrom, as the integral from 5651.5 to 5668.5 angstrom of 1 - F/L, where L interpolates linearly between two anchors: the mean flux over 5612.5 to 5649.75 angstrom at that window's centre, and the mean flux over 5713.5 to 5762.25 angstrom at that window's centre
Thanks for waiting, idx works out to -0.79 angstrom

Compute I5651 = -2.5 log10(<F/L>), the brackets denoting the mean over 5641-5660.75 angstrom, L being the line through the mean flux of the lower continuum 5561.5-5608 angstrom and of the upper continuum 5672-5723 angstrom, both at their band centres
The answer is -0.02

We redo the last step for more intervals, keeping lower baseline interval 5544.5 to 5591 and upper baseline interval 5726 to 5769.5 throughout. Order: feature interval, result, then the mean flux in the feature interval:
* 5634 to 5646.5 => 0.11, 16.7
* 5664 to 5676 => 0.00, 18.9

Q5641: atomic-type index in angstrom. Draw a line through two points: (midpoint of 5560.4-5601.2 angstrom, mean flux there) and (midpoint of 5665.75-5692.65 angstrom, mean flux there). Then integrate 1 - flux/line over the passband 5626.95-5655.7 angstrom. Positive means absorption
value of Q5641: 1.0 angstrom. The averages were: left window 16.3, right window 19.1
